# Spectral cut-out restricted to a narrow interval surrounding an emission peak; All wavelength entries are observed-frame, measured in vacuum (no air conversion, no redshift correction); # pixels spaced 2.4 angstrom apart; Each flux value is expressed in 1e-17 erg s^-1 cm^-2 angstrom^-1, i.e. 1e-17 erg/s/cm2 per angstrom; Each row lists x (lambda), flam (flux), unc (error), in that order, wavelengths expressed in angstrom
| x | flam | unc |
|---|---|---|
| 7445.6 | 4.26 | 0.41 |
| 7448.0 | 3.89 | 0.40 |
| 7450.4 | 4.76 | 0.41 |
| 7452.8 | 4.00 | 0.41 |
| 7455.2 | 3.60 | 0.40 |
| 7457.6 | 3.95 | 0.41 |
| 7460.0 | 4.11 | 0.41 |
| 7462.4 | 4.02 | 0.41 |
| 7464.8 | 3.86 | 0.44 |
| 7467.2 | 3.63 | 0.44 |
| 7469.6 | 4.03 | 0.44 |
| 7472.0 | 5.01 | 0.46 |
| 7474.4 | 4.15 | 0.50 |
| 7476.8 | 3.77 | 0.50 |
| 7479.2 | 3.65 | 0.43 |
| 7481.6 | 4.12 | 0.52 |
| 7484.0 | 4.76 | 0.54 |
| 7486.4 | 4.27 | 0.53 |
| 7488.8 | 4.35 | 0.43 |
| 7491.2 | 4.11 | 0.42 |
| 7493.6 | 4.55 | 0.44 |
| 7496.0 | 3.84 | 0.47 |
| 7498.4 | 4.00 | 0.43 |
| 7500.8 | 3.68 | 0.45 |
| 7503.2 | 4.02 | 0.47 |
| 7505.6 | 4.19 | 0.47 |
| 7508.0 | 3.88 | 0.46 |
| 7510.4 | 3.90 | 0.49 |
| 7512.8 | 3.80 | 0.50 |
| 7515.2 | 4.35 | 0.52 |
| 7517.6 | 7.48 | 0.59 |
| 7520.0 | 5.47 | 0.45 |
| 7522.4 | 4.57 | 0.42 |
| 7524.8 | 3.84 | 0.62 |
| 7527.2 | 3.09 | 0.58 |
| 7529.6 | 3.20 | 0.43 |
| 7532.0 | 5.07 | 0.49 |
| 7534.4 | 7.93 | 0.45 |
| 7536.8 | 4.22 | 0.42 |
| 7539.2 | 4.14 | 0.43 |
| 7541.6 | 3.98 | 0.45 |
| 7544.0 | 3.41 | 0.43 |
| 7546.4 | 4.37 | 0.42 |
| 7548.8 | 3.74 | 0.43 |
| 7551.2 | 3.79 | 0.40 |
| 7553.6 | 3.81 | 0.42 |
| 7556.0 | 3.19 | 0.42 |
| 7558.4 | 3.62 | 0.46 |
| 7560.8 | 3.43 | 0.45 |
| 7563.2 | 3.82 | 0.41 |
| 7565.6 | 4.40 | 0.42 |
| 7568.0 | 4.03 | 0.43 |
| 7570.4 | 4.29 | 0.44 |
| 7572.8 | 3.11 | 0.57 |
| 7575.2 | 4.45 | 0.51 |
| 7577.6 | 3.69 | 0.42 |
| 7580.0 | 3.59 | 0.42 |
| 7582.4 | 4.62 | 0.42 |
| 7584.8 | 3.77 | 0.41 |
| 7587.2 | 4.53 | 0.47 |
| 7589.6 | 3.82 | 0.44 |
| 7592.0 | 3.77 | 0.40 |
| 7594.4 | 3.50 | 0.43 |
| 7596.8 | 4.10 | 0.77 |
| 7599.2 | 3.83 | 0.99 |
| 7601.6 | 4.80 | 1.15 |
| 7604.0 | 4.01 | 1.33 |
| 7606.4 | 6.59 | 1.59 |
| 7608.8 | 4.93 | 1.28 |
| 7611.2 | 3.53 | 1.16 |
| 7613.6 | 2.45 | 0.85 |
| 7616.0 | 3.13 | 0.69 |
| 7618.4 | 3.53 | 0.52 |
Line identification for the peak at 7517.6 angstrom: [S II] 6716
